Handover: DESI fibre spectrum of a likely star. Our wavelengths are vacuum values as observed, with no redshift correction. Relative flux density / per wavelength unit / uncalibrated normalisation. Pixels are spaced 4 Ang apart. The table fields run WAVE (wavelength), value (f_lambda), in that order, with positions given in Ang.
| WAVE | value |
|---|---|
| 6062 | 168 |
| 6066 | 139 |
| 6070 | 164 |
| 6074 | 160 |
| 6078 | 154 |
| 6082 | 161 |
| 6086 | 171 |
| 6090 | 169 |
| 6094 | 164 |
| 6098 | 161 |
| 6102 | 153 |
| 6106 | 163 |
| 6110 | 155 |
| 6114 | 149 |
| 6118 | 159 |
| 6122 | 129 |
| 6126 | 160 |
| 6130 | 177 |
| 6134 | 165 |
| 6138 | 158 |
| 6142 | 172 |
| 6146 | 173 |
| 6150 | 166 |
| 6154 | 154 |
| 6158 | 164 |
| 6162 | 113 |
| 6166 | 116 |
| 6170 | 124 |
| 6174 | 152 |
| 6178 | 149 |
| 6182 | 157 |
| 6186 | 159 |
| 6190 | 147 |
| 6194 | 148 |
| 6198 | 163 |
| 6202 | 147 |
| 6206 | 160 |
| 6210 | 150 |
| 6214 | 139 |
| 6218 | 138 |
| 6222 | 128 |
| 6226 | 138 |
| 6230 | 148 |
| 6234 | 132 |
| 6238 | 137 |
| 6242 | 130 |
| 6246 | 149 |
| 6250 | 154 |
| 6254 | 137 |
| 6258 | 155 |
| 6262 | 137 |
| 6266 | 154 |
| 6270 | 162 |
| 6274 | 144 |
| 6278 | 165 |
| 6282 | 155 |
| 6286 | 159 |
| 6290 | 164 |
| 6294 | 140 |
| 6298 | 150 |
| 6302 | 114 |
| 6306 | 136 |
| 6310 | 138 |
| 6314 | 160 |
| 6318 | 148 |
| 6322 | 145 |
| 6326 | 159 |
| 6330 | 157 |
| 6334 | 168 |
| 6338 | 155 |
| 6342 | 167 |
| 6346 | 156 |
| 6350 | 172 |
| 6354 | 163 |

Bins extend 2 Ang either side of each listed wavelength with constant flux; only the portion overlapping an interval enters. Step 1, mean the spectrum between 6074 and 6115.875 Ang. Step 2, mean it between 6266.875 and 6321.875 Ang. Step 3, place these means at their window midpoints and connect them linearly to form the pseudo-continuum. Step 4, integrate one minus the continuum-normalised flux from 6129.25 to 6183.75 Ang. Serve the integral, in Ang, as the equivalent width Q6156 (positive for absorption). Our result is 1.51 Ang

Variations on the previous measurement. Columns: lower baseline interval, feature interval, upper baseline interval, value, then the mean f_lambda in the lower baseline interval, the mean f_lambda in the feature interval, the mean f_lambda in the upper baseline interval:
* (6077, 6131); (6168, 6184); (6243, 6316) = 0.92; 159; 146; 148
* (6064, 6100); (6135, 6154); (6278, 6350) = -0.91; 160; 166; 152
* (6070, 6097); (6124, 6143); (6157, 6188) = -1.94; 163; 166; 141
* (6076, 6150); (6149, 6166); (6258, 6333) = 1.49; 161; 144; 150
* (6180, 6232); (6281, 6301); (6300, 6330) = -0.95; 148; 152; 144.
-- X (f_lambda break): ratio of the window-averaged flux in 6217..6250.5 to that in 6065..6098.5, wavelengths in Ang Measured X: 0.86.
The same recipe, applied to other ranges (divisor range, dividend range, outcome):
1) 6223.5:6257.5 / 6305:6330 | 1.06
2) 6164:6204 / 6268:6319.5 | 1.02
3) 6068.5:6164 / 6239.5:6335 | 0.94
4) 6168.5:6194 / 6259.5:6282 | 1.03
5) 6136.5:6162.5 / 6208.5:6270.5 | 0.89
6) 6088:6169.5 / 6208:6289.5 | 0.94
